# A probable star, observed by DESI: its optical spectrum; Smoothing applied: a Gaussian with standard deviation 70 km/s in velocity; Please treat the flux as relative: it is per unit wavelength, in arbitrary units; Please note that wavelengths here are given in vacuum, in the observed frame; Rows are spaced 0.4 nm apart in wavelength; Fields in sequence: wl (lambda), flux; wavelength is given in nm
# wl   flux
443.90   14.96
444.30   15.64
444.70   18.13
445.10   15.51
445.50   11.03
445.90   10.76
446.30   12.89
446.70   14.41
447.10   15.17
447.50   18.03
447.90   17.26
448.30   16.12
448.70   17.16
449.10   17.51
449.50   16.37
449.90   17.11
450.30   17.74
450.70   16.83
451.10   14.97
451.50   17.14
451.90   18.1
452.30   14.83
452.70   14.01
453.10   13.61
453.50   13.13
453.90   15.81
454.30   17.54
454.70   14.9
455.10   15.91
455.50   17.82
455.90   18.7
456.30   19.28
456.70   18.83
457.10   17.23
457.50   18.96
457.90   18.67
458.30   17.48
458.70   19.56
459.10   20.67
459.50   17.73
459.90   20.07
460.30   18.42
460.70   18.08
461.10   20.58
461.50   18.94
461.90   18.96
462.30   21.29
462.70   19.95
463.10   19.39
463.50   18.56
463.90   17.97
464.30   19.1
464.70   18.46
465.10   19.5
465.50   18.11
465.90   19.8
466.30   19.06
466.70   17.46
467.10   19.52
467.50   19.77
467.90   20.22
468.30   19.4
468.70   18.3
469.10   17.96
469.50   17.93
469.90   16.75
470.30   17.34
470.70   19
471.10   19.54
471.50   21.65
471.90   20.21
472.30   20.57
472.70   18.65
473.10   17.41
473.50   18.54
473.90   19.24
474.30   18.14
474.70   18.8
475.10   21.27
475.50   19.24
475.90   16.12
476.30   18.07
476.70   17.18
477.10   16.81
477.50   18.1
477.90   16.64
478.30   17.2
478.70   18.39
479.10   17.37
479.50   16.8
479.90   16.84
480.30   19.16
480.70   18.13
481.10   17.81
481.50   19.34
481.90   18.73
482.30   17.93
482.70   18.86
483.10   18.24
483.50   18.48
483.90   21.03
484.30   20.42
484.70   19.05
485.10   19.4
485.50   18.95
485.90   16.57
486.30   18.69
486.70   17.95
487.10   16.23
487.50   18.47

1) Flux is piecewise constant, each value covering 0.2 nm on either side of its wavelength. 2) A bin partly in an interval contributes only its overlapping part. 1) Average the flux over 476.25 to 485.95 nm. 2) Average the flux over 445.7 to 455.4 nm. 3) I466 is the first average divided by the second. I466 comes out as 1.2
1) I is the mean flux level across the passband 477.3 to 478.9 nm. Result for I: 17.6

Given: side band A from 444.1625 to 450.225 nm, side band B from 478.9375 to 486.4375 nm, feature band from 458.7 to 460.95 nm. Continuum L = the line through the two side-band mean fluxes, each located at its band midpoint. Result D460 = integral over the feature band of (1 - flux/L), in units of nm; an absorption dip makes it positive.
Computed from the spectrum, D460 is -0.332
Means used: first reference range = 15.6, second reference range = 18.5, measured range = 19.1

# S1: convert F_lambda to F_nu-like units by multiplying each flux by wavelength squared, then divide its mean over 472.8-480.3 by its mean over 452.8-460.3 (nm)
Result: 1.1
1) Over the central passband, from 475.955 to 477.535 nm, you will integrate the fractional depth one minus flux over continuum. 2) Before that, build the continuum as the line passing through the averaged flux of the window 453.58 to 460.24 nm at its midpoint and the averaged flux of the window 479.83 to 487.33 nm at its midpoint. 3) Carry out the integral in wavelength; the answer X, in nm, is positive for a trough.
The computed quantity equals 0.09 nm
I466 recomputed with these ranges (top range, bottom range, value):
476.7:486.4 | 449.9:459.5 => 1.07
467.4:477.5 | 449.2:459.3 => 1.10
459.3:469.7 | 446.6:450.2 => 1.14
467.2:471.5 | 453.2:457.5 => 1.11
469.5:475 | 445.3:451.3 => 1.22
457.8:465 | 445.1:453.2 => 1.23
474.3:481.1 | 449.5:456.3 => 1.10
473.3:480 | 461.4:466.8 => 0.94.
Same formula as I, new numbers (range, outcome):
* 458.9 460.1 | 19.5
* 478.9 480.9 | 17.7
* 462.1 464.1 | 19.4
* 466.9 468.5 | 19.7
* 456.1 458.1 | 18.6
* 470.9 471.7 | 20.6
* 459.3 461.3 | 19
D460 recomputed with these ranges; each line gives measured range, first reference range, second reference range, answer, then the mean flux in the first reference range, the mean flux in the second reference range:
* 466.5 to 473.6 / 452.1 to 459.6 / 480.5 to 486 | -0.36 nm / 17.1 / 18.8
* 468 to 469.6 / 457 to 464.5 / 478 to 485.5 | 0.03 nm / 19.1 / 18.5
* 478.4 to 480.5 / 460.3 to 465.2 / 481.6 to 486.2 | 0.14 nm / 19.2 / 18.9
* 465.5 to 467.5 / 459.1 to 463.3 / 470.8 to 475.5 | 0.05 nm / 19.4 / 19.4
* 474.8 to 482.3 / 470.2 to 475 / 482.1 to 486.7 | 0.41 nm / 19.2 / 18.8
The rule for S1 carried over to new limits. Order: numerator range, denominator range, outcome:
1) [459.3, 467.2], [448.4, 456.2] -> 1.22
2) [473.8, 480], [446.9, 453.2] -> 1.22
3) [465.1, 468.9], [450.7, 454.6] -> 1.31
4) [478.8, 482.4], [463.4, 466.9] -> 1.03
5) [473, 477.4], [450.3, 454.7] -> 1.29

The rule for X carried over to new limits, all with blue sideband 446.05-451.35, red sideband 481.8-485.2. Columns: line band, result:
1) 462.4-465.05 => -0.23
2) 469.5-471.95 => -0.12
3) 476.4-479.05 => 0.18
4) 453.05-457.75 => -0.04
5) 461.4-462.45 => -0.15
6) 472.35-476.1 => -0.07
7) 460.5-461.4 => -0.11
